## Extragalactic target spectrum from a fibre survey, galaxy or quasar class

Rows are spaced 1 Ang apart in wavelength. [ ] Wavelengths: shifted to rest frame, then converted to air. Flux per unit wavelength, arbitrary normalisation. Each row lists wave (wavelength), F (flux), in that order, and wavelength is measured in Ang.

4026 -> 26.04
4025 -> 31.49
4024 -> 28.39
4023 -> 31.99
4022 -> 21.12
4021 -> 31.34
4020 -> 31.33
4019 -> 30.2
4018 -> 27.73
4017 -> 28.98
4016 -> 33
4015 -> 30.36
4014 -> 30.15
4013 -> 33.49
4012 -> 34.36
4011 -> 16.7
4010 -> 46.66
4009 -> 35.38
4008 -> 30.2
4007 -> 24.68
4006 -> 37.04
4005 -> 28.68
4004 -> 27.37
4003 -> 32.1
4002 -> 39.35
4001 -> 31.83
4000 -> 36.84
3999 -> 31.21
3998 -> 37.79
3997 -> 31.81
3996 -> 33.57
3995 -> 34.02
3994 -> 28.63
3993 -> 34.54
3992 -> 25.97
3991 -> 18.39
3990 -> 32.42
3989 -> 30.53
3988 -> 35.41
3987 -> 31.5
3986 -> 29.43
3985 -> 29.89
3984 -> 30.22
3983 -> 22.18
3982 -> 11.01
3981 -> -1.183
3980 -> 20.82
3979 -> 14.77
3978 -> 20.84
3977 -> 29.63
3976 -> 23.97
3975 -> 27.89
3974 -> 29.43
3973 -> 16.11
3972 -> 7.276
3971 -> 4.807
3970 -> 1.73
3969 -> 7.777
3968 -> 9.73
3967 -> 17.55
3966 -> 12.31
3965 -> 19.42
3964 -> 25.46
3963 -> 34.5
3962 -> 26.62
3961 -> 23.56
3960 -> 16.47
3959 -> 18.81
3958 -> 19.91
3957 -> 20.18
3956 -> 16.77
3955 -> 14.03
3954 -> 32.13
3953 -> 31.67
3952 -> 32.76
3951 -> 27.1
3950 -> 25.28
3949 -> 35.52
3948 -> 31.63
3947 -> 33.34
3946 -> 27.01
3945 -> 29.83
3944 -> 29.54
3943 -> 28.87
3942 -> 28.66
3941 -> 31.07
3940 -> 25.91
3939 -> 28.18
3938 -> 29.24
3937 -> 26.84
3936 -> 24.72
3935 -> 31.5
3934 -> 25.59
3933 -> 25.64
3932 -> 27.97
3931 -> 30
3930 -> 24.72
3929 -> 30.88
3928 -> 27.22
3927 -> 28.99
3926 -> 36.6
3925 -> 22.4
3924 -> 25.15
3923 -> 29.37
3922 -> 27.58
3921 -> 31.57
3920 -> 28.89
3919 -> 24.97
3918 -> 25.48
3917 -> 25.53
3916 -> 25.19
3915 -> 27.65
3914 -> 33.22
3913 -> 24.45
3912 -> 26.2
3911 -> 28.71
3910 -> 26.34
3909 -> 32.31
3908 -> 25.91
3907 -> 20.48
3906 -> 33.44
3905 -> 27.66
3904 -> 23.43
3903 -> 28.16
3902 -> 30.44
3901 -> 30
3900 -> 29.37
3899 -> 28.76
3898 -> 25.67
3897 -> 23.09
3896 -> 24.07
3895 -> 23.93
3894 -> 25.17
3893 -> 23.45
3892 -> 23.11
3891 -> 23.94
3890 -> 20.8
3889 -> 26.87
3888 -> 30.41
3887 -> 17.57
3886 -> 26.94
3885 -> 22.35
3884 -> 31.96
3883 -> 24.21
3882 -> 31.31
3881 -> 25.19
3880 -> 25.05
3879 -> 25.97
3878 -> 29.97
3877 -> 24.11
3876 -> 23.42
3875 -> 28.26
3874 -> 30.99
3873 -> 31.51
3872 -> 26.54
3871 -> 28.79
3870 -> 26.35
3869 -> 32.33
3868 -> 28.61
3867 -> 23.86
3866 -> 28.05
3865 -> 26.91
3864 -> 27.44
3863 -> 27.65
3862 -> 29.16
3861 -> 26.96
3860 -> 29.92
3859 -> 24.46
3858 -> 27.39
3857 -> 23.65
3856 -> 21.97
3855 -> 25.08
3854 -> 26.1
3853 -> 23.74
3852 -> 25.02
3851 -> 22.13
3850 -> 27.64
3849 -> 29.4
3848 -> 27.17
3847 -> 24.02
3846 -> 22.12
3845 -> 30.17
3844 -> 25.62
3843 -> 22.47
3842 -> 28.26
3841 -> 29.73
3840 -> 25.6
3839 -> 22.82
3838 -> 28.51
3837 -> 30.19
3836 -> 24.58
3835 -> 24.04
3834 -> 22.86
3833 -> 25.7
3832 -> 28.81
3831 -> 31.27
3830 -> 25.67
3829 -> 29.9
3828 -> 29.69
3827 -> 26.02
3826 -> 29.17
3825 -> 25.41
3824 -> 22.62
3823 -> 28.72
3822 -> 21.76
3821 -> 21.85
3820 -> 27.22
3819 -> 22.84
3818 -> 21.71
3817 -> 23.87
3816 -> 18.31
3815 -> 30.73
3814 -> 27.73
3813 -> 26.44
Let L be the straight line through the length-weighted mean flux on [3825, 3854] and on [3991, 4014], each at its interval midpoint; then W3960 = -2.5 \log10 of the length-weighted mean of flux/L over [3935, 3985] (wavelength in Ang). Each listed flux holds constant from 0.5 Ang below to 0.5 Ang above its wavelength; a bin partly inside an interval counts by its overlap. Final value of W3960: 0.32 mag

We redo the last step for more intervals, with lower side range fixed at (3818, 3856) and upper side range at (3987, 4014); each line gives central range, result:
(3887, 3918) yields 0.07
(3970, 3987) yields 0.50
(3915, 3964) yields 0.09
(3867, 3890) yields 0.02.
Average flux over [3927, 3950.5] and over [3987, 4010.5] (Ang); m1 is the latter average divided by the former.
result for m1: 1.1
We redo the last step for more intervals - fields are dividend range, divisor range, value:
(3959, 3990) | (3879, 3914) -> 0.78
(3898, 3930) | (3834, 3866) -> 1.07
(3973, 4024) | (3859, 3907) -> 1.07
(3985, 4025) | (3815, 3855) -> 1.21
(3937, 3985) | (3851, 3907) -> 0.85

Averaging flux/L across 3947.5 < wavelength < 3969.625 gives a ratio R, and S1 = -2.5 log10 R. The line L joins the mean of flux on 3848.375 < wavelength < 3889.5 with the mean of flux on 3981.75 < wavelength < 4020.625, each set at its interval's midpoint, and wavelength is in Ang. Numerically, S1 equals 0.29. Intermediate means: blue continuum 26.7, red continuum 30.8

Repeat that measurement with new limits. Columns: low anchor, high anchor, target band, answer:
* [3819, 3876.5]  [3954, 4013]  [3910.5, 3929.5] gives -0.093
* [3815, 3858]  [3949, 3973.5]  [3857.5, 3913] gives -0.154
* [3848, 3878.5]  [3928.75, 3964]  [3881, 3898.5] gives 0.081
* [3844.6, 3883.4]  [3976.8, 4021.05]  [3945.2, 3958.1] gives 0.050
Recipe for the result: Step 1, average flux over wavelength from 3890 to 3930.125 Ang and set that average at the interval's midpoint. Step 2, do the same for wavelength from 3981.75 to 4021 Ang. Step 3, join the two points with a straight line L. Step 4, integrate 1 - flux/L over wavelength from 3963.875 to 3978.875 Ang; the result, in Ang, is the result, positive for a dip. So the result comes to 6.6 Ang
